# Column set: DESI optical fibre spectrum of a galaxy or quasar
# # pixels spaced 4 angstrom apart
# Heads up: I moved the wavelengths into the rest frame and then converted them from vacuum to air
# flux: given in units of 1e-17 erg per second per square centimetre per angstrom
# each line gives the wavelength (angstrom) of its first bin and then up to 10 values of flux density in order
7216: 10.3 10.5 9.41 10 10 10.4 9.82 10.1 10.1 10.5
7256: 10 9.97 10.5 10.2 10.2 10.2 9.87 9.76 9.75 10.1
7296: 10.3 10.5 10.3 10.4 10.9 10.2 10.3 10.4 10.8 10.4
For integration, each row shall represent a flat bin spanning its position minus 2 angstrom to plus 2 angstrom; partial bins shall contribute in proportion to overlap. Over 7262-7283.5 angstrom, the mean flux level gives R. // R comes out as 10.2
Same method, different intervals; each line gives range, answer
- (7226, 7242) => 10.1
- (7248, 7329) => 10.2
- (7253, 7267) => 10.2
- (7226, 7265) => 10.1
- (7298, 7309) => 10.4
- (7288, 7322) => 10.3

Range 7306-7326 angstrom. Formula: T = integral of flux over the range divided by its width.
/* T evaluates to 10.4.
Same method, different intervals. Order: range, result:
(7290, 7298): 10.2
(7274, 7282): 10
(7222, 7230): 9.71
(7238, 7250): 10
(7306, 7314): 10.7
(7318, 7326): 10.4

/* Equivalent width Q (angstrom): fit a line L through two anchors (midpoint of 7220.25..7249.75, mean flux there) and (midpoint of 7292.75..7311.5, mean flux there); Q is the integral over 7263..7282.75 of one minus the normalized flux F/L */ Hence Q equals 0.1 angstrom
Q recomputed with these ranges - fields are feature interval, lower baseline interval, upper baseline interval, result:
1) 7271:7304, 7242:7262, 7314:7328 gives 0.5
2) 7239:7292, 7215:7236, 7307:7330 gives 0.9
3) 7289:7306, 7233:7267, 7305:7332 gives 0.2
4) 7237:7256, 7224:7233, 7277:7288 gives -0.5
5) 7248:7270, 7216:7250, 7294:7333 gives -0.1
